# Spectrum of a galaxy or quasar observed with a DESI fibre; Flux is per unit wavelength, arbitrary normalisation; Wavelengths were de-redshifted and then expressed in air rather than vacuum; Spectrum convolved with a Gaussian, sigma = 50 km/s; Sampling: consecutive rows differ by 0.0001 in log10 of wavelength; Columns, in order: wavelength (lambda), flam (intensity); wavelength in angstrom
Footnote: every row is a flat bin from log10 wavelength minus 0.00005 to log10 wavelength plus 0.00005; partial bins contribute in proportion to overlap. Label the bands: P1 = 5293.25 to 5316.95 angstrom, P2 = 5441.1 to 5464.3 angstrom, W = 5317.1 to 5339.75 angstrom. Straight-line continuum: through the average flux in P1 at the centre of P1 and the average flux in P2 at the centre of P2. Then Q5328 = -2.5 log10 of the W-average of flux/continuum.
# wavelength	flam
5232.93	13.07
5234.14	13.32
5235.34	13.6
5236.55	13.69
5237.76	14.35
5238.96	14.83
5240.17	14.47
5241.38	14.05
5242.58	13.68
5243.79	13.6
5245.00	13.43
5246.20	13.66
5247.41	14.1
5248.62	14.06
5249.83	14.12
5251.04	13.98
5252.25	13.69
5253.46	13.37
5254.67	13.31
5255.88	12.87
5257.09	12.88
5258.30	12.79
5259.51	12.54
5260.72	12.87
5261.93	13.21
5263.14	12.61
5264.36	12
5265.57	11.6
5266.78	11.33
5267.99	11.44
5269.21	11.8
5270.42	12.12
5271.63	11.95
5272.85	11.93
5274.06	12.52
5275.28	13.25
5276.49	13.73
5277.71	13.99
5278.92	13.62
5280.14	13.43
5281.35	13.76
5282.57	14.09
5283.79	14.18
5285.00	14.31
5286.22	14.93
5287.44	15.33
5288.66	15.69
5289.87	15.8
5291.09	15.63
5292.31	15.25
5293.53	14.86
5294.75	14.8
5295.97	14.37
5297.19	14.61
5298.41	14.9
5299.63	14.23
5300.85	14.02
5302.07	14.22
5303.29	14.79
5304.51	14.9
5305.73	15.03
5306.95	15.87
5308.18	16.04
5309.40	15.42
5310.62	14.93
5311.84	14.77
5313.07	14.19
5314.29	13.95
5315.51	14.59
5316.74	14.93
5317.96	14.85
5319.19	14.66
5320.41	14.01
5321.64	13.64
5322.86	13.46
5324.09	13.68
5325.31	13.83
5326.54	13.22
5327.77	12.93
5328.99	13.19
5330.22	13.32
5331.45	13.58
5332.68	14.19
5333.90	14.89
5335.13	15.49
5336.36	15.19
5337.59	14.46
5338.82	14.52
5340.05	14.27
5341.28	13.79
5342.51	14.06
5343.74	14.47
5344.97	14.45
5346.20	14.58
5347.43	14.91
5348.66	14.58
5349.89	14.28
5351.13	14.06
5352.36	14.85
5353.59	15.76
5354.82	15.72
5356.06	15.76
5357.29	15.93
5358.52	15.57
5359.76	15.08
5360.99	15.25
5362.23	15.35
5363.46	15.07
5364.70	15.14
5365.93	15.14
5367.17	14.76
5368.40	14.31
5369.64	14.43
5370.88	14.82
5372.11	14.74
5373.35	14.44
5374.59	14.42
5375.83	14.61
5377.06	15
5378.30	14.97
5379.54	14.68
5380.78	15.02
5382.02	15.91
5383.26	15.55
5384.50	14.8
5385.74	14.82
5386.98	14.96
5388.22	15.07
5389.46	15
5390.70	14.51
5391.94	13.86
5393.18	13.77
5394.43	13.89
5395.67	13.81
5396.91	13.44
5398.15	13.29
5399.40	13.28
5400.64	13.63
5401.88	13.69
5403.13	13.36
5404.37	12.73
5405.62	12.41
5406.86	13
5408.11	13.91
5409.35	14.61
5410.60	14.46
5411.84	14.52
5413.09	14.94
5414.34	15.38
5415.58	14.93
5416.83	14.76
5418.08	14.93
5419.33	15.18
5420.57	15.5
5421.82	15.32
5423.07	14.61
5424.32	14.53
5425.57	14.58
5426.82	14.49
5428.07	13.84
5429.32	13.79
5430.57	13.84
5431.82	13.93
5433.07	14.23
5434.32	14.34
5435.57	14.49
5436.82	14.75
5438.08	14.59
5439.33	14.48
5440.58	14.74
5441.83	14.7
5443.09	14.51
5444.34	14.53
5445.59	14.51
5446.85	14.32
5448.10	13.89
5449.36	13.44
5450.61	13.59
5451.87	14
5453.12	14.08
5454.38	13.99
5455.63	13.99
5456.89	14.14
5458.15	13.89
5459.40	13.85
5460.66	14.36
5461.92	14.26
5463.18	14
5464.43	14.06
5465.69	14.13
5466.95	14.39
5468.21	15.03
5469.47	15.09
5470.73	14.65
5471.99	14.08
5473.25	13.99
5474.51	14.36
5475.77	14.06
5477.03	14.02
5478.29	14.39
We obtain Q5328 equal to 0.04 mag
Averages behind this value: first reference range 14.8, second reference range 14.1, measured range 14.1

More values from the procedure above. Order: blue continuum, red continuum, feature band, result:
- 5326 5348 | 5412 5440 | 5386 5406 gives 0.049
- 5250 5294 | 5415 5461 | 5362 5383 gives -0.067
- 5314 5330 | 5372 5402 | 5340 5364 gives -0.056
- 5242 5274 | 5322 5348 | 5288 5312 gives -0.111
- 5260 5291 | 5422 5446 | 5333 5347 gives -0.062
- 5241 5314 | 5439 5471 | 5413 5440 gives -0.032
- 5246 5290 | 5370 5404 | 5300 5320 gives -0.086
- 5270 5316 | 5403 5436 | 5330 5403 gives -0.021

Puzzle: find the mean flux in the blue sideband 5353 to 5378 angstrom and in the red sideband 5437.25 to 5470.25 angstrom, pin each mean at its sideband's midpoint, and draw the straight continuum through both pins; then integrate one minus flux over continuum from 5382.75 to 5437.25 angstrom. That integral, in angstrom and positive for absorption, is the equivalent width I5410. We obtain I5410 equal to 1.37 angstrom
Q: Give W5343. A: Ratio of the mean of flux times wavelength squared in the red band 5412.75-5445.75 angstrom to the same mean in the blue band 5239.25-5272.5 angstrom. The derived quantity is 1.2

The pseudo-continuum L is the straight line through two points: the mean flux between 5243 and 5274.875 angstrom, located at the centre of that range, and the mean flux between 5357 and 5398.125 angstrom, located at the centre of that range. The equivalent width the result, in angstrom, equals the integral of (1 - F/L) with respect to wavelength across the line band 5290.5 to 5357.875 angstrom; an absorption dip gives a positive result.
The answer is -3.3 angstrom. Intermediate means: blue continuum 12.8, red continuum 14.8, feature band 14.6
